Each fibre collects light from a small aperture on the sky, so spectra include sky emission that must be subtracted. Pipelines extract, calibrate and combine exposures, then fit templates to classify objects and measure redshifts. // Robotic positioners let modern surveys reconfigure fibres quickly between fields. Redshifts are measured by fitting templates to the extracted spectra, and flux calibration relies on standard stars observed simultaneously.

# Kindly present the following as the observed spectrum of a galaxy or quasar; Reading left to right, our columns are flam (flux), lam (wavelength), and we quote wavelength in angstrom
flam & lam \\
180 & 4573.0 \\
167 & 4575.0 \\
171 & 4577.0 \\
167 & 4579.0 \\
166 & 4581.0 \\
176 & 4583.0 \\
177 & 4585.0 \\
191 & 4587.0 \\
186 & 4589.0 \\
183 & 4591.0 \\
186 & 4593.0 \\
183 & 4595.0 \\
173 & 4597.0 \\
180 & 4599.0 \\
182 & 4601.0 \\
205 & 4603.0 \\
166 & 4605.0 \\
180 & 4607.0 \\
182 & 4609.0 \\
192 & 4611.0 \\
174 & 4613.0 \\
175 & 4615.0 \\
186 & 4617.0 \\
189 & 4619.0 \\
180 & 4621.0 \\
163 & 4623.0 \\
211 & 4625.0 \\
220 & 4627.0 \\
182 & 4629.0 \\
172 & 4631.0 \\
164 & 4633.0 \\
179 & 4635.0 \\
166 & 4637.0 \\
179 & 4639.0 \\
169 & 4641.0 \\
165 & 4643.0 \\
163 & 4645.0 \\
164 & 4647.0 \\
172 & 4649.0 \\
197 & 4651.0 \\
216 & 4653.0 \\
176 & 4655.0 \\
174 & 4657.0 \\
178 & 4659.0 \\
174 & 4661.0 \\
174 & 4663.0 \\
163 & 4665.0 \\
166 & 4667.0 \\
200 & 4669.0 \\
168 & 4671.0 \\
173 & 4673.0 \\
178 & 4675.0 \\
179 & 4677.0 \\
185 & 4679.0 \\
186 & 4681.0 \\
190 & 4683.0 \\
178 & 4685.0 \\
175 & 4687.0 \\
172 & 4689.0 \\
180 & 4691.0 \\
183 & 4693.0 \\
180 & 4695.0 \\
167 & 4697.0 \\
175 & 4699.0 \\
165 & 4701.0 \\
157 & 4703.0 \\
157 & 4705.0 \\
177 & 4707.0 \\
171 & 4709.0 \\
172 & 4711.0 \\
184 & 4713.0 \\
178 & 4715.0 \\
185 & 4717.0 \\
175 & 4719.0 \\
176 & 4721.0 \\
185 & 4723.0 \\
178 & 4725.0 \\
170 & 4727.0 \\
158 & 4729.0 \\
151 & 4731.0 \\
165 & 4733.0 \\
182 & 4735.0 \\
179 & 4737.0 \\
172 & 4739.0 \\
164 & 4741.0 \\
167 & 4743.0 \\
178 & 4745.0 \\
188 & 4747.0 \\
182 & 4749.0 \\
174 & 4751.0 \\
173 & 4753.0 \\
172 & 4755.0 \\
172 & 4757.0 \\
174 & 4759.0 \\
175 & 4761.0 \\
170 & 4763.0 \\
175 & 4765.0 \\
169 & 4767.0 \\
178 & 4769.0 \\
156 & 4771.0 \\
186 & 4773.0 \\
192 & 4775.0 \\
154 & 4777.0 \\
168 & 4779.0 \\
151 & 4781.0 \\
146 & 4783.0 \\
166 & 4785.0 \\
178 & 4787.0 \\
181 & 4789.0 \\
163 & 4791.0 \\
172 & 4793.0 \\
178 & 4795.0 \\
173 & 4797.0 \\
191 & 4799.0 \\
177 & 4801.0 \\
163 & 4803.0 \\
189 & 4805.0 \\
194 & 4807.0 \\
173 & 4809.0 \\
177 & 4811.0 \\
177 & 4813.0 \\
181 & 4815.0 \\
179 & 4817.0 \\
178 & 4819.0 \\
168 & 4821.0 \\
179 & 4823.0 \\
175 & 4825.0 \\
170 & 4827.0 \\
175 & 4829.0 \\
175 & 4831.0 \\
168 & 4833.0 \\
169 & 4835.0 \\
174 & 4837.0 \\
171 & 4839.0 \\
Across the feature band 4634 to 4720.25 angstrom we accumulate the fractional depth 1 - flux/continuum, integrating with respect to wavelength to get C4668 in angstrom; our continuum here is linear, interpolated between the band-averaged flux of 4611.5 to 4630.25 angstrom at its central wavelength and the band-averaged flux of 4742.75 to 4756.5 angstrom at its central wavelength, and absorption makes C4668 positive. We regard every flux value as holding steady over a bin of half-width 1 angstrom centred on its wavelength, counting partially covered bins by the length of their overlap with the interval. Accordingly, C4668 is 3.0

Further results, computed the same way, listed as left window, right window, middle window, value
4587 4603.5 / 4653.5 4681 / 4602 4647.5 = 0.49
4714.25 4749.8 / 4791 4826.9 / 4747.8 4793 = 1.24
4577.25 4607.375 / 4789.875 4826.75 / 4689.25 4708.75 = 0.78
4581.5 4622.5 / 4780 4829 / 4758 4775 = 0.15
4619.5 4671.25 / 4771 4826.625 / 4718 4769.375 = 0.74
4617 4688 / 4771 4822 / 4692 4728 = 0.59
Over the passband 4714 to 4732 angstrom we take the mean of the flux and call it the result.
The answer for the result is 173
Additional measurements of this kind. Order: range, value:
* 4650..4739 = 176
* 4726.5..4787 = 170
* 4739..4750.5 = 175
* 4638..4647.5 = 168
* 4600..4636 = 183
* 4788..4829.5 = 177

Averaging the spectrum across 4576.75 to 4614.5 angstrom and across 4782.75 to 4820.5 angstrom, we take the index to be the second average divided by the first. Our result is 1.0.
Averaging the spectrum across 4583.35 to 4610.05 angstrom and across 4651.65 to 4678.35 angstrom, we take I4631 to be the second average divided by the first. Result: 0.98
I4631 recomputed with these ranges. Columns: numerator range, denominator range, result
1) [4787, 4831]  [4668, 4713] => 1.00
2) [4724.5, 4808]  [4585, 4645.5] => 0.95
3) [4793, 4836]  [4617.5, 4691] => 0.99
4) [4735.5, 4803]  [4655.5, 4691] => 0.97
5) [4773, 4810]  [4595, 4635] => 0.95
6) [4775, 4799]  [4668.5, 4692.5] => 0.94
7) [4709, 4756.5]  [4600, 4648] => 0.97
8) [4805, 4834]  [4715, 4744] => 1.03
